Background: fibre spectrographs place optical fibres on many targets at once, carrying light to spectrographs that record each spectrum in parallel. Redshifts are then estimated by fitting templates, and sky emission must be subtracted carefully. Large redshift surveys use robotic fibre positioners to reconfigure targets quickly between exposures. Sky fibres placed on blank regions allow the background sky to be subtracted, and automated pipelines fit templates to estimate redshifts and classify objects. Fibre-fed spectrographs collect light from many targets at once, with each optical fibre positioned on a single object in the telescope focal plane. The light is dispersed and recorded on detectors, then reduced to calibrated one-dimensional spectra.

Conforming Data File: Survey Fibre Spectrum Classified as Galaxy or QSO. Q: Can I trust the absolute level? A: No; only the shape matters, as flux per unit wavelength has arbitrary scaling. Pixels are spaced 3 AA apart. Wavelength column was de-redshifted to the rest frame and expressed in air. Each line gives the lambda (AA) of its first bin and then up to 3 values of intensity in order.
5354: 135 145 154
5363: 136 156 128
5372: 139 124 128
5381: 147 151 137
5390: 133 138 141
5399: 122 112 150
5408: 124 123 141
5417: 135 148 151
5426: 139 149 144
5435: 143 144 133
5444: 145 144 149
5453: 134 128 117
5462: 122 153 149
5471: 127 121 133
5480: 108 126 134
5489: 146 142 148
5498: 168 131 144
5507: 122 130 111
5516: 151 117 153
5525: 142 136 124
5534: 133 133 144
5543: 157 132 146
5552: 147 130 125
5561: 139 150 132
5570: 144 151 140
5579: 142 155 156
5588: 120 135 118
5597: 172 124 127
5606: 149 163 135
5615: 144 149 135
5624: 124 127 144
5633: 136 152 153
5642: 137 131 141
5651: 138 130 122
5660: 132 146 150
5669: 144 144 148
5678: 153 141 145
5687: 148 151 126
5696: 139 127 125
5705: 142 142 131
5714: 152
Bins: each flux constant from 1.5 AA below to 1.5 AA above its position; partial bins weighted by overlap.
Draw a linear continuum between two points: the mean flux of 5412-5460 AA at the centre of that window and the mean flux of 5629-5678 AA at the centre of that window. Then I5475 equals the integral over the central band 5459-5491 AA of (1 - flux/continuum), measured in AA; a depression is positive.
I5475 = 2.1 AA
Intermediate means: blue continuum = 140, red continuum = 141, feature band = 131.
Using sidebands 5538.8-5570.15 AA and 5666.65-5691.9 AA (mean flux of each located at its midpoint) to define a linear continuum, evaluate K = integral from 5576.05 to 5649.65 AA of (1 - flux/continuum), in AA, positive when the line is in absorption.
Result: 1.5 AA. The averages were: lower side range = 140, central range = 140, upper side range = 147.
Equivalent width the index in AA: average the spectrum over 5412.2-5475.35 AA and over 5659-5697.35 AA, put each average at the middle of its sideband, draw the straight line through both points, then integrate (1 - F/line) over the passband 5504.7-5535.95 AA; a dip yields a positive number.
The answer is 1.8 AA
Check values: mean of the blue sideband 139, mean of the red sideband 144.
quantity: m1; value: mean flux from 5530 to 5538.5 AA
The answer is 130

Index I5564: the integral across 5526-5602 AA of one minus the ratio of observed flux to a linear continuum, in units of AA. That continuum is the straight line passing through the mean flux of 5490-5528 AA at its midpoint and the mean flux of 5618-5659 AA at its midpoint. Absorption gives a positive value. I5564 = -1.0 AA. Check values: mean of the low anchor 138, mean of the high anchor 137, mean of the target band 139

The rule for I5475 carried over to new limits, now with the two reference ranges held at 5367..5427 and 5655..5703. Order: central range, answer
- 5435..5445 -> -0.3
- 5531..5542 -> 0.2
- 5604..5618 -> -0.8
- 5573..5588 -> -0.8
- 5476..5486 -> 1.0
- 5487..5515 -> -0.2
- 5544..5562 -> 0.1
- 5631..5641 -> -0.5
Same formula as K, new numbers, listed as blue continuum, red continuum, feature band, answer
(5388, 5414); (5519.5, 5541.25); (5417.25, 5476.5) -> -2.5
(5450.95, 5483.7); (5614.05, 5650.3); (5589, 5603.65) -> 0.2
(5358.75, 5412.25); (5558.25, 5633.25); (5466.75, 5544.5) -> 1.5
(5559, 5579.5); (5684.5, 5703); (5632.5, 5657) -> 0.0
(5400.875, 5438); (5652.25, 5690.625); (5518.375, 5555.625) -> 0.5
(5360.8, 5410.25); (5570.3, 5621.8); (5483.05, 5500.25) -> -0.8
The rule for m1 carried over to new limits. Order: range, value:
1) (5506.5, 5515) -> 123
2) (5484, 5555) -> 138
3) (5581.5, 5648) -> 140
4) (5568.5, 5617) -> 142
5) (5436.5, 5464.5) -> 136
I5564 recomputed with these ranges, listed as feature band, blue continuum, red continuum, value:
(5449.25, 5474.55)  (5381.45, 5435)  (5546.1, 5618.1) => 1.0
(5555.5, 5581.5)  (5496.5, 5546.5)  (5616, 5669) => -0.6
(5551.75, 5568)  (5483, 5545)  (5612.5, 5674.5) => 0.2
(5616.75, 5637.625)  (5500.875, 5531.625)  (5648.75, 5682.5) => 0.1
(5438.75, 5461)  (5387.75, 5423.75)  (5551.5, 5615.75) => 0.1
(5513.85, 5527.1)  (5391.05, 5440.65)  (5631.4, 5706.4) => 0.0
